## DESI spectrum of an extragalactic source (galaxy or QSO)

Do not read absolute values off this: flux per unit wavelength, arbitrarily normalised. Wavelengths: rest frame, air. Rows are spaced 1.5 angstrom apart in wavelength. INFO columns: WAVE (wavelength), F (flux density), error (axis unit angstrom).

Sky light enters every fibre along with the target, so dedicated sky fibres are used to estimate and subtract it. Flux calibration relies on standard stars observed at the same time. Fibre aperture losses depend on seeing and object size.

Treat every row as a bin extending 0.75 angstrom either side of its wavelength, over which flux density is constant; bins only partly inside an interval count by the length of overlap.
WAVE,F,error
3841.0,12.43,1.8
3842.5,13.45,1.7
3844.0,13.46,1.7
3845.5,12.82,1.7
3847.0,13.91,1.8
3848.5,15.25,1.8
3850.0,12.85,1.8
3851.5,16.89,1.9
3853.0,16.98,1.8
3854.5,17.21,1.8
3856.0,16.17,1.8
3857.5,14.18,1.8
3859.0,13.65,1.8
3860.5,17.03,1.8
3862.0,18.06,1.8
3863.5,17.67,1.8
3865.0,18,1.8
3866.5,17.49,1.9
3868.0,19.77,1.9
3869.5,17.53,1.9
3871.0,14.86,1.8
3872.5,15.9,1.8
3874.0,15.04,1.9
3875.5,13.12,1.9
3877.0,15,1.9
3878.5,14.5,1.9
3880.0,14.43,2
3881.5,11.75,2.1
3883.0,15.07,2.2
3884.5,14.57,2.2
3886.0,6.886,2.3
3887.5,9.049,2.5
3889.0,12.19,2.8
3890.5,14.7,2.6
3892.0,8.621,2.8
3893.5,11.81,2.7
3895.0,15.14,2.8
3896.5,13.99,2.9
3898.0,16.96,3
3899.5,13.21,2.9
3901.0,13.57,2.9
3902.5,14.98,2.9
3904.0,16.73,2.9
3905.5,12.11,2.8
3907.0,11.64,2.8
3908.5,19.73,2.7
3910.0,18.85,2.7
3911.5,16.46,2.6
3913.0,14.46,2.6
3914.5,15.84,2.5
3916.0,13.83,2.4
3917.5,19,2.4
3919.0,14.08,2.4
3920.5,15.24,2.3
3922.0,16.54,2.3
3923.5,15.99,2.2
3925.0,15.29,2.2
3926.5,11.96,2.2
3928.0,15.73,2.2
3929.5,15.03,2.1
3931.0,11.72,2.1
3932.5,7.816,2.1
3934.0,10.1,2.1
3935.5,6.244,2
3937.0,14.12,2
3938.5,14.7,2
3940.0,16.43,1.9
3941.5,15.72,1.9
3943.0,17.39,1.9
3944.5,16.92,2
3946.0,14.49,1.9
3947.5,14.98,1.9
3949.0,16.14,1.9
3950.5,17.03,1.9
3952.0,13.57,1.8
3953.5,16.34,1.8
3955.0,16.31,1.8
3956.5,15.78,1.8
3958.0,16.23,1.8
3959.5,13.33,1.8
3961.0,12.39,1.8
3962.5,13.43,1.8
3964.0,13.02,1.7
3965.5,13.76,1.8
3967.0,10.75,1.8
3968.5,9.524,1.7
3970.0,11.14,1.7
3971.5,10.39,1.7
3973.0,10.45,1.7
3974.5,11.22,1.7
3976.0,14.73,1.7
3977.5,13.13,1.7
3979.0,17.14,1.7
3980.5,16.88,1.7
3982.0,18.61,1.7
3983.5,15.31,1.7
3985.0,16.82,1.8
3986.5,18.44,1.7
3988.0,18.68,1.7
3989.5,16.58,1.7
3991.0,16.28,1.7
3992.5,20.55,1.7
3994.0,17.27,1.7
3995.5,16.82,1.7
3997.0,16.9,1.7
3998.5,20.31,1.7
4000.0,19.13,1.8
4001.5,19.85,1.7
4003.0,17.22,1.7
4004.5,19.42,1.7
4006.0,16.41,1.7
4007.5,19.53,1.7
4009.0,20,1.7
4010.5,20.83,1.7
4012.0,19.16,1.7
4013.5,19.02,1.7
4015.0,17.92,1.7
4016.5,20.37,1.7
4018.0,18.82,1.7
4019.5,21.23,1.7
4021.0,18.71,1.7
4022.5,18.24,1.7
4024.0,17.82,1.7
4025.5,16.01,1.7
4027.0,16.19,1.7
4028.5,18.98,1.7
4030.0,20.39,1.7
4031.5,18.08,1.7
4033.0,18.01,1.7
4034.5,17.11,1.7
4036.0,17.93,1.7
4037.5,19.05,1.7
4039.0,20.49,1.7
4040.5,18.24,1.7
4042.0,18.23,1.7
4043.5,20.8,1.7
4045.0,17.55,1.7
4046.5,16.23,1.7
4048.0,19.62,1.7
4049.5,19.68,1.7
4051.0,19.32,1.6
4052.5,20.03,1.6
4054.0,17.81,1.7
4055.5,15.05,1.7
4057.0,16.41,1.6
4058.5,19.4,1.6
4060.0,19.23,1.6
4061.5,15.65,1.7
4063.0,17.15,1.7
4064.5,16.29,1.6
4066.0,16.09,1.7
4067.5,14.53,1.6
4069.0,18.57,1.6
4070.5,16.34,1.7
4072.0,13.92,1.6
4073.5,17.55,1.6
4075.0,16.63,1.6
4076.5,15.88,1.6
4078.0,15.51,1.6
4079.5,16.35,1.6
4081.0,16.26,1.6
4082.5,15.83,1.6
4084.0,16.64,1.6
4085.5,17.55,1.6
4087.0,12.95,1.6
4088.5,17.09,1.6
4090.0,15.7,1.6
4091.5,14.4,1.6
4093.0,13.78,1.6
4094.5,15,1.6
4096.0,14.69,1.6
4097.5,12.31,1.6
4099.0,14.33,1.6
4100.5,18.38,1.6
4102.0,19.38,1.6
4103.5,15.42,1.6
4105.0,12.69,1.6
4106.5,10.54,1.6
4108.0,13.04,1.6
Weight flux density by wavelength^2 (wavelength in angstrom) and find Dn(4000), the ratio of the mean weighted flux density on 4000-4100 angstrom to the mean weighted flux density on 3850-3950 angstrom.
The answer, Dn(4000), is 1.28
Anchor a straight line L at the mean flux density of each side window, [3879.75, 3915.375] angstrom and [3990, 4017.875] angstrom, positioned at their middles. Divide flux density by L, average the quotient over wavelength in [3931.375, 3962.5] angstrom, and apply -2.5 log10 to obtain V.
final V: 0.13 mag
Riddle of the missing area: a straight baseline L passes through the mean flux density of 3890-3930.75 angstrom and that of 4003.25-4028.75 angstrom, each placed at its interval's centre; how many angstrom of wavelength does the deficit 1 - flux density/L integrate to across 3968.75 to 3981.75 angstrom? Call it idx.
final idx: 3.0 angstrom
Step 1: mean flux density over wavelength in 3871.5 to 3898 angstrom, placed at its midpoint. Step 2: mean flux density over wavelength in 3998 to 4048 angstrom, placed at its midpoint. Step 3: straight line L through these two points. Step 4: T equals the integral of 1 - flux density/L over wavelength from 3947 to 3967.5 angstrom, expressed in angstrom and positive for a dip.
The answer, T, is 1.9 angstrom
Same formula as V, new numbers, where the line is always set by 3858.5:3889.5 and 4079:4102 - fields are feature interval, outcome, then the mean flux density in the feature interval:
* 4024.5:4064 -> -0.18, 18.2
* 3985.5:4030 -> -0.21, 18.5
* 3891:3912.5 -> 0.03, 14.6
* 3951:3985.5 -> 0.09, 13.9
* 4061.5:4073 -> -0.05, 16.1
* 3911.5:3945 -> 0.05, 14.3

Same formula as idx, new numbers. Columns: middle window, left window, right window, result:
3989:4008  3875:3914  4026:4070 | -1.74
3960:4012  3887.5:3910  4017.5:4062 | 2.31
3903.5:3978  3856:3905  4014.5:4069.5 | 7.98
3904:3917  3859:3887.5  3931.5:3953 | -0.89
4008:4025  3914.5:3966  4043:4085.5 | -3.31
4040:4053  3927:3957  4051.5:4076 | -1.80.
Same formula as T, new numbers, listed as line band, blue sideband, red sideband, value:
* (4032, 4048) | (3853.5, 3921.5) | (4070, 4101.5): -3.09 angstrom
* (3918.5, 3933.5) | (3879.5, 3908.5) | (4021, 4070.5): 0.31 angstrom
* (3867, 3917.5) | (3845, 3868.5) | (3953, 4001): 4.66 angstrom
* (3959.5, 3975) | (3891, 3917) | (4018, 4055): 4.50 angstrom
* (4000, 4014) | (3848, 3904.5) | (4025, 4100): -2.37 angstrom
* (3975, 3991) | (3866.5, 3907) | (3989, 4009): 1.02 angstrom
